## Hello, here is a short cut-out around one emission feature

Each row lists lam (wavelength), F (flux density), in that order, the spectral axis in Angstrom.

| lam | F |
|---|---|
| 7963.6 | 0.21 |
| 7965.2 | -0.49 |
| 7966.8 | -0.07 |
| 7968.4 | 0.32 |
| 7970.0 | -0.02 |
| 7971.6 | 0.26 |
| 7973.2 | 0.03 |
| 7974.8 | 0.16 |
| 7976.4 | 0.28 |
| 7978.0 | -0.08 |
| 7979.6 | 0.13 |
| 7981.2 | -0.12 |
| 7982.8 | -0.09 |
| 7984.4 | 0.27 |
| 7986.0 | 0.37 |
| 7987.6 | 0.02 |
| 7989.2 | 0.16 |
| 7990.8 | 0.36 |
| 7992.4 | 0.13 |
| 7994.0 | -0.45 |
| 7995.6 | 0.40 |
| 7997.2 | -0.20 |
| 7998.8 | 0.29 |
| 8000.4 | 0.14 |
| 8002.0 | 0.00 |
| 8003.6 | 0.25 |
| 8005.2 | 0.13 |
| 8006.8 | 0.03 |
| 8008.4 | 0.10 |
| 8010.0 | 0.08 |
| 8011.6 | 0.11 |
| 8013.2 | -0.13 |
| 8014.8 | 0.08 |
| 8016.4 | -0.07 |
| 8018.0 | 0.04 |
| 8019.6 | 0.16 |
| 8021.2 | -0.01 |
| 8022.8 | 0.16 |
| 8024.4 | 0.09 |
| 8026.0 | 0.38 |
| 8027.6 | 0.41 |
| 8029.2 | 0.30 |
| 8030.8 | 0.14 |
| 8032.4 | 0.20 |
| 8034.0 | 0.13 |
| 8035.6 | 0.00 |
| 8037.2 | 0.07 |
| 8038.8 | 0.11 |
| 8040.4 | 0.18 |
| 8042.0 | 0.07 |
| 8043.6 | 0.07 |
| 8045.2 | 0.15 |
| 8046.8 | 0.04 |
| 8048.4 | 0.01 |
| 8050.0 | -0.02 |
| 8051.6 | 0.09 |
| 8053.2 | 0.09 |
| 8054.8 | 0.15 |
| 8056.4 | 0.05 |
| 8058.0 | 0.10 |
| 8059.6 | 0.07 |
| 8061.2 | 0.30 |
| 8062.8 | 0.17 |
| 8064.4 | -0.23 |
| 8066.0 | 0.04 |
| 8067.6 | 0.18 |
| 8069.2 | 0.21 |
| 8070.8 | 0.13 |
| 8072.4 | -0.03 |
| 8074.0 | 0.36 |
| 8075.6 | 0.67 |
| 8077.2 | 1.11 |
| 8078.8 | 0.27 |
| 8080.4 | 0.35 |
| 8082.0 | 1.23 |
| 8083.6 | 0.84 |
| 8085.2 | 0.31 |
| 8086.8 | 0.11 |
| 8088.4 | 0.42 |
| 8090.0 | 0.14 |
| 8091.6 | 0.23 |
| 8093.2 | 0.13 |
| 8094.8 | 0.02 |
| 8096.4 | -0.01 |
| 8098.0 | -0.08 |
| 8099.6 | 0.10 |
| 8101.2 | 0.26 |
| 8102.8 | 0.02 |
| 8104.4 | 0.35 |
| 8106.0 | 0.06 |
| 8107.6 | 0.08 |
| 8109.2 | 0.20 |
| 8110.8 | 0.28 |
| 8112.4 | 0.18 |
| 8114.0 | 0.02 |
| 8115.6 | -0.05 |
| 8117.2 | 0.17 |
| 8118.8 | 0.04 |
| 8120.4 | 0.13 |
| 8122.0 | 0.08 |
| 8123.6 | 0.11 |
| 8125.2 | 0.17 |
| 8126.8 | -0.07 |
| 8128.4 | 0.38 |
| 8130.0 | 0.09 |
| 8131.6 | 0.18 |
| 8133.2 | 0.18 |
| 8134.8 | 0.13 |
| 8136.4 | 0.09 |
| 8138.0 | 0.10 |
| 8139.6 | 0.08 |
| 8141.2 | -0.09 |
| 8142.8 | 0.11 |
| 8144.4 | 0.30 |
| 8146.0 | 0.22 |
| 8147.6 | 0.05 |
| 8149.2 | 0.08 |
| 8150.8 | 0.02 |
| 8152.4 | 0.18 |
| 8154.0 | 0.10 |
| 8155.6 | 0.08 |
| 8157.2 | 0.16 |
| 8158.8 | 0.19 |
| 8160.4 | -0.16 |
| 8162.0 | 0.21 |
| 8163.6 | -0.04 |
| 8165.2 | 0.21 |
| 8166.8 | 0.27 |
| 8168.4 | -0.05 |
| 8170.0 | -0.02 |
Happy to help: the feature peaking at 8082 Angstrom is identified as [O II] 3727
